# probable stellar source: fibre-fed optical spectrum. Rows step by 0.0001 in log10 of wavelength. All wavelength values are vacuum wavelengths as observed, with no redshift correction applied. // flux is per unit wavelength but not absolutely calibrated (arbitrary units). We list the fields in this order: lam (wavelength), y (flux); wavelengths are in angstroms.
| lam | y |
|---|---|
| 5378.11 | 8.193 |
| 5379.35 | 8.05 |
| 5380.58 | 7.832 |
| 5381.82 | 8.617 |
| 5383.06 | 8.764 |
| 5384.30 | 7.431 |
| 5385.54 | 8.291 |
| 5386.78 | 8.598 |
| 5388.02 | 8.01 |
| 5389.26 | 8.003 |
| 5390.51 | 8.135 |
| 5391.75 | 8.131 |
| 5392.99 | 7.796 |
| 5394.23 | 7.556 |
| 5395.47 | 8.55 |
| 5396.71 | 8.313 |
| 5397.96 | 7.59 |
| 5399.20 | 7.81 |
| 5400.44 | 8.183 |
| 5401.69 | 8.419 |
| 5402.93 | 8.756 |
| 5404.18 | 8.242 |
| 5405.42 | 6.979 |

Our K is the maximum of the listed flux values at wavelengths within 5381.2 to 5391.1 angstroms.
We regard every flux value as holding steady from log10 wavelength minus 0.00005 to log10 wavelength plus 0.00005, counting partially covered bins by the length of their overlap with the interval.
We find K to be 8.764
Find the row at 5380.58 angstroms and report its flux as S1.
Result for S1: 7.832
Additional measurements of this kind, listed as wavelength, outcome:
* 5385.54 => 8.291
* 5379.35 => 8.05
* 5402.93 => 8.756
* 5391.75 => 8.131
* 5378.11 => 8.193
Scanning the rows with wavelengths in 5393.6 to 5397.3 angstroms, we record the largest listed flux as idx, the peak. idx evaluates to 8.55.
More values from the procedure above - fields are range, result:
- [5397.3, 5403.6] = 8.756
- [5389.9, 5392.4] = 8.135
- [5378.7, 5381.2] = 8.05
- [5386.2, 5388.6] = 8.598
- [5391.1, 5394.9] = 8.131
